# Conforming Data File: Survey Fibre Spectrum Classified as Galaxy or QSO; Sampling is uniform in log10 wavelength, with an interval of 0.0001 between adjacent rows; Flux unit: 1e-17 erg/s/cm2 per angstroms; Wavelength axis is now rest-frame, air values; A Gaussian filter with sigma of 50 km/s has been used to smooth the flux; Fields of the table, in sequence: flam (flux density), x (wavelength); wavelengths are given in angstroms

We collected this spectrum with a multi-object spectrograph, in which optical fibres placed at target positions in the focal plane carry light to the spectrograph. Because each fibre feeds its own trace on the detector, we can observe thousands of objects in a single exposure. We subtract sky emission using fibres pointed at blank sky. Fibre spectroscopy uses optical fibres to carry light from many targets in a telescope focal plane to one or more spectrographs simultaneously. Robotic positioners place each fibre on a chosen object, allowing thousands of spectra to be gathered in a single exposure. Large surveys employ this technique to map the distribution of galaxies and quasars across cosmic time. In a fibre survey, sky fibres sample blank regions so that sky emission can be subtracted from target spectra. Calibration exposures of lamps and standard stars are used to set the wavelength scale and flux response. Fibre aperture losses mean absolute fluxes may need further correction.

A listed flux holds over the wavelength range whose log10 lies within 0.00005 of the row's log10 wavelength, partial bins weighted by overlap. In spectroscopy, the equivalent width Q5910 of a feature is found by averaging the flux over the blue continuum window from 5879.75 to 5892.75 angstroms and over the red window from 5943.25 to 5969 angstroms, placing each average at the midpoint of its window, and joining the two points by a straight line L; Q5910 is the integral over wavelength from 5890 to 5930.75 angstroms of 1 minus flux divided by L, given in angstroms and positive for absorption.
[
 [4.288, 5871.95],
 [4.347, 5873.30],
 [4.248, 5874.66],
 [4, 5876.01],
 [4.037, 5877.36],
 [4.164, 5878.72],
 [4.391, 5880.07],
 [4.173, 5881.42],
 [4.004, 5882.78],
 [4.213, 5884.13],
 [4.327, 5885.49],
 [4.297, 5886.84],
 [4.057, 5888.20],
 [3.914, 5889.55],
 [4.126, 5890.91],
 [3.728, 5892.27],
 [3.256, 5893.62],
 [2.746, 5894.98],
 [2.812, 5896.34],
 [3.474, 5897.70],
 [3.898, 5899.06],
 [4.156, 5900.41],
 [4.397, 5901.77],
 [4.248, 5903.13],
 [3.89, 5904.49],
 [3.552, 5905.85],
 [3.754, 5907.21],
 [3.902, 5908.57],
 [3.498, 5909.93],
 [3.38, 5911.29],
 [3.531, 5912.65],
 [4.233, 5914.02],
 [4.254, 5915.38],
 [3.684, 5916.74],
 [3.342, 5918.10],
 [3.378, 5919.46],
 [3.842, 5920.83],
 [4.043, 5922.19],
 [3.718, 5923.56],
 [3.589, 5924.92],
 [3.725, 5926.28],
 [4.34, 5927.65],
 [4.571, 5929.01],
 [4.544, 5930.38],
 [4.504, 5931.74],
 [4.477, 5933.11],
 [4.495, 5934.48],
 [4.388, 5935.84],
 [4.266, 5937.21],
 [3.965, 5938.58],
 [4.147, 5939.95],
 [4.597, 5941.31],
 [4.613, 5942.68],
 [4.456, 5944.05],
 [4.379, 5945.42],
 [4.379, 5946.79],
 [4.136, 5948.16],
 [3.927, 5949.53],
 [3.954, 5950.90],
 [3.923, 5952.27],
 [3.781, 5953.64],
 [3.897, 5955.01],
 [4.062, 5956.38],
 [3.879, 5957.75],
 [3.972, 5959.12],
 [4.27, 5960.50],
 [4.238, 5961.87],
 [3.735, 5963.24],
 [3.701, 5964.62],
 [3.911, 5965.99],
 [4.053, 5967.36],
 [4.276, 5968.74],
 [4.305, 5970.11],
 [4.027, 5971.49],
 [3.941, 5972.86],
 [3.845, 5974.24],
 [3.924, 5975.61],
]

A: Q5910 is 3.1 angstroms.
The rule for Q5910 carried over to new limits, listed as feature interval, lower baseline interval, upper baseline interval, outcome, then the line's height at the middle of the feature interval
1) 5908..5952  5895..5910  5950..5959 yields -2.6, 3.84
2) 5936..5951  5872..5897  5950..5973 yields -1.1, 3.98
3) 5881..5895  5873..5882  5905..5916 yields 0.4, 4.05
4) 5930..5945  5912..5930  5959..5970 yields -1.8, 3.94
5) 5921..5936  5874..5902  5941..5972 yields -0.6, 4.03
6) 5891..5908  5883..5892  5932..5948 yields 2.1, 4.18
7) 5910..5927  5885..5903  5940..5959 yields 1.0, 3.95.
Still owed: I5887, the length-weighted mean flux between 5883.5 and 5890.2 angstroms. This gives 4.16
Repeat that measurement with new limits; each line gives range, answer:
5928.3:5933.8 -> 4.52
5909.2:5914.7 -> 3.66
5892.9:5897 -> 2.95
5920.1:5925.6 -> 3.79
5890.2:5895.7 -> 3.46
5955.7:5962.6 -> 4.08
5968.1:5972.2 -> 4.2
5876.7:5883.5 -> 4.15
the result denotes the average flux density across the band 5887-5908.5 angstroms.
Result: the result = 3.75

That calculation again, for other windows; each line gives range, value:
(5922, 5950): 4.26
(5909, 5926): 3.71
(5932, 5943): 4.36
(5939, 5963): 4.14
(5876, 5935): 3.92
